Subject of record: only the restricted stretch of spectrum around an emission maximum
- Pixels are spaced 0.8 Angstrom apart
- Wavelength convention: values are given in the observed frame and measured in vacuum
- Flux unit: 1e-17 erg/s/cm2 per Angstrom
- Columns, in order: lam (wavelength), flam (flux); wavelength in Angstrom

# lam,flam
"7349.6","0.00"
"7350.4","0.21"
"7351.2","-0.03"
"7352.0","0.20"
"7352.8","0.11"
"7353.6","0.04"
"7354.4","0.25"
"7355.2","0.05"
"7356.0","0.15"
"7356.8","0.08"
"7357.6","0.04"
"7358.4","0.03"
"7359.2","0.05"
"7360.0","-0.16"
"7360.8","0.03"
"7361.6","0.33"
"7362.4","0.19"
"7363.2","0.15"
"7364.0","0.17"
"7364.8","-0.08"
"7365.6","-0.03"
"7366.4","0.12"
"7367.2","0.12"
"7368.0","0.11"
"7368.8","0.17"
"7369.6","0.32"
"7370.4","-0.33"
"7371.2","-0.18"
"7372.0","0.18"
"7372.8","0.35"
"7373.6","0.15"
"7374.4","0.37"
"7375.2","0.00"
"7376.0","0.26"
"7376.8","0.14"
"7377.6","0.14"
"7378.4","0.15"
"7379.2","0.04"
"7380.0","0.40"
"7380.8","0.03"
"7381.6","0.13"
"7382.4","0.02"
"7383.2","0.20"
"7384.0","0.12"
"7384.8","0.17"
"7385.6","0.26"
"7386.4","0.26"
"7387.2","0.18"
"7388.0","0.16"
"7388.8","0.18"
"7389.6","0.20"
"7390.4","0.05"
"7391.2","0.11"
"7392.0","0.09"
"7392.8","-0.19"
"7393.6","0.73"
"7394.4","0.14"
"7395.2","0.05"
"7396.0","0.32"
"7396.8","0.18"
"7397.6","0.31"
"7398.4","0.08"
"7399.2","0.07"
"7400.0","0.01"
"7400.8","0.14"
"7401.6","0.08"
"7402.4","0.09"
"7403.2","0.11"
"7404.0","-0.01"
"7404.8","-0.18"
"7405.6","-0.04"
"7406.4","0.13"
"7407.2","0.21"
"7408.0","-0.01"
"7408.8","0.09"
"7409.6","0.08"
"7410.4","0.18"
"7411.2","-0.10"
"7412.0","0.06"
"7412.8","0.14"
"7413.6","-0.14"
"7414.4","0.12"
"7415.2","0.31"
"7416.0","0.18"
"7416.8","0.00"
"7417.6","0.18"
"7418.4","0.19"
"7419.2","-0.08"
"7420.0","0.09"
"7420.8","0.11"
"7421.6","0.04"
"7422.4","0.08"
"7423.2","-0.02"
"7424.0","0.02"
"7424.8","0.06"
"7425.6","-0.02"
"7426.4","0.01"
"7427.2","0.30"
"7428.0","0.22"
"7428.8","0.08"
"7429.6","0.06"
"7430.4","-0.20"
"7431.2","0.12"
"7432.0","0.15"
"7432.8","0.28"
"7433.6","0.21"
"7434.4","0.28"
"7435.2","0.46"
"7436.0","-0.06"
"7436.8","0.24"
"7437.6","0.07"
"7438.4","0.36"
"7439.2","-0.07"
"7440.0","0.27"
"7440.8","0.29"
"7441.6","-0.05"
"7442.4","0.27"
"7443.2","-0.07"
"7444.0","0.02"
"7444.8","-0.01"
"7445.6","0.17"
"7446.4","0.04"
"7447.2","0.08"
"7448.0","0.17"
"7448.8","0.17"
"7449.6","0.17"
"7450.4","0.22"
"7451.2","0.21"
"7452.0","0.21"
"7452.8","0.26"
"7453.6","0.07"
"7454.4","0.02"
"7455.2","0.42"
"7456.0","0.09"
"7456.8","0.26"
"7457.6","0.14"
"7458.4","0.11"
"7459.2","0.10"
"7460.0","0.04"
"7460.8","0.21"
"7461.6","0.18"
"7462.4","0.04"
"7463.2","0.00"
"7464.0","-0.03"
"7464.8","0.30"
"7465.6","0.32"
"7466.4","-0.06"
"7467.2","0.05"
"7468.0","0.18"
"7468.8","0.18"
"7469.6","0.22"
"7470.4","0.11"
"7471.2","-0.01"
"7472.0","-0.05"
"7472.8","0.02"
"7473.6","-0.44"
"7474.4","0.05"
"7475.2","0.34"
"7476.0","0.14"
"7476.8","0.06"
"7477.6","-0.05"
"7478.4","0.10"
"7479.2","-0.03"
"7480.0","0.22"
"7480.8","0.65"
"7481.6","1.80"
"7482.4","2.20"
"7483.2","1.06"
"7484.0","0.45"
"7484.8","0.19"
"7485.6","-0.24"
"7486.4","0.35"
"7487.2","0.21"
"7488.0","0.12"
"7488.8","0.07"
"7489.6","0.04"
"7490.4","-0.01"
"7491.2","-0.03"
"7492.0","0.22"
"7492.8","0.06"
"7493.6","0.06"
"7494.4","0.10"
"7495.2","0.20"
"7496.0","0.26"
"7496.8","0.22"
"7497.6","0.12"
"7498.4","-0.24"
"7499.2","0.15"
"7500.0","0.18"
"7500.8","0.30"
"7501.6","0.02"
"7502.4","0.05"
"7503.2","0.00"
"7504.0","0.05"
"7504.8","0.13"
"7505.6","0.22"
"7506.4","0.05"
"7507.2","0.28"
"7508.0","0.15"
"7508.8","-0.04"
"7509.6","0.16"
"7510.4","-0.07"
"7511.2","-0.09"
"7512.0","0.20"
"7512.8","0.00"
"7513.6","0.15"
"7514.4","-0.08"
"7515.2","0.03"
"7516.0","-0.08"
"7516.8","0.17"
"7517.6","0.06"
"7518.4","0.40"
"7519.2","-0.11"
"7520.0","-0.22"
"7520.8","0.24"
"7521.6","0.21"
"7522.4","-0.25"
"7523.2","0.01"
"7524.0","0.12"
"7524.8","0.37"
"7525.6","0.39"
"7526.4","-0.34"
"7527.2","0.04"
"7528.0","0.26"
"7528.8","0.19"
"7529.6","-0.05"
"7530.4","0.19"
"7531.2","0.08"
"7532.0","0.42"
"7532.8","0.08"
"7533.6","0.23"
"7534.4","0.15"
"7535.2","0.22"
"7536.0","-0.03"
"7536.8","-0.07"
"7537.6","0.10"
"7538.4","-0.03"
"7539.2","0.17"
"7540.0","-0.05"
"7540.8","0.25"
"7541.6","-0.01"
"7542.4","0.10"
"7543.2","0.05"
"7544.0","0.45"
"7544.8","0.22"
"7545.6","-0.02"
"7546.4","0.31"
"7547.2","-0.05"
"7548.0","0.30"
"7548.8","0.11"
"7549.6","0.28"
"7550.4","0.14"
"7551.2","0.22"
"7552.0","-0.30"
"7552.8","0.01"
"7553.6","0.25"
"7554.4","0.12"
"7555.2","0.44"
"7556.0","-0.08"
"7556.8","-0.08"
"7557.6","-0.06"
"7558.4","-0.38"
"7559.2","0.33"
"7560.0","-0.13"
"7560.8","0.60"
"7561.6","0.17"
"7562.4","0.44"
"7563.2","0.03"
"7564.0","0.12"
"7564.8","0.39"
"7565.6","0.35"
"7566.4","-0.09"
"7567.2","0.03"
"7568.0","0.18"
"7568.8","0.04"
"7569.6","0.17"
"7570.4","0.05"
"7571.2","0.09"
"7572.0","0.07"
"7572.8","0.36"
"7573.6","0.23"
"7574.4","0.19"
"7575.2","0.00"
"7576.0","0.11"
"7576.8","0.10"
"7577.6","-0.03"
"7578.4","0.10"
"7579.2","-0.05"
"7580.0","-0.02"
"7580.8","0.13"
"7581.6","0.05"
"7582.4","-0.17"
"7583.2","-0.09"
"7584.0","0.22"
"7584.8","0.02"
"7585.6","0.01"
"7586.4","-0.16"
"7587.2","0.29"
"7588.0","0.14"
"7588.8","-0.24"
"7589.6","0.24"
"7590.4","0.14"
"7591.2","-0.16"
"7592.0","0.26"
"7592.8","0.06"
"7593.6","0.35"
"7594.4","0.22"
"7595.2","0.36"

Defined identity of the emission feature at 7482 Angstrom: H-alpha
